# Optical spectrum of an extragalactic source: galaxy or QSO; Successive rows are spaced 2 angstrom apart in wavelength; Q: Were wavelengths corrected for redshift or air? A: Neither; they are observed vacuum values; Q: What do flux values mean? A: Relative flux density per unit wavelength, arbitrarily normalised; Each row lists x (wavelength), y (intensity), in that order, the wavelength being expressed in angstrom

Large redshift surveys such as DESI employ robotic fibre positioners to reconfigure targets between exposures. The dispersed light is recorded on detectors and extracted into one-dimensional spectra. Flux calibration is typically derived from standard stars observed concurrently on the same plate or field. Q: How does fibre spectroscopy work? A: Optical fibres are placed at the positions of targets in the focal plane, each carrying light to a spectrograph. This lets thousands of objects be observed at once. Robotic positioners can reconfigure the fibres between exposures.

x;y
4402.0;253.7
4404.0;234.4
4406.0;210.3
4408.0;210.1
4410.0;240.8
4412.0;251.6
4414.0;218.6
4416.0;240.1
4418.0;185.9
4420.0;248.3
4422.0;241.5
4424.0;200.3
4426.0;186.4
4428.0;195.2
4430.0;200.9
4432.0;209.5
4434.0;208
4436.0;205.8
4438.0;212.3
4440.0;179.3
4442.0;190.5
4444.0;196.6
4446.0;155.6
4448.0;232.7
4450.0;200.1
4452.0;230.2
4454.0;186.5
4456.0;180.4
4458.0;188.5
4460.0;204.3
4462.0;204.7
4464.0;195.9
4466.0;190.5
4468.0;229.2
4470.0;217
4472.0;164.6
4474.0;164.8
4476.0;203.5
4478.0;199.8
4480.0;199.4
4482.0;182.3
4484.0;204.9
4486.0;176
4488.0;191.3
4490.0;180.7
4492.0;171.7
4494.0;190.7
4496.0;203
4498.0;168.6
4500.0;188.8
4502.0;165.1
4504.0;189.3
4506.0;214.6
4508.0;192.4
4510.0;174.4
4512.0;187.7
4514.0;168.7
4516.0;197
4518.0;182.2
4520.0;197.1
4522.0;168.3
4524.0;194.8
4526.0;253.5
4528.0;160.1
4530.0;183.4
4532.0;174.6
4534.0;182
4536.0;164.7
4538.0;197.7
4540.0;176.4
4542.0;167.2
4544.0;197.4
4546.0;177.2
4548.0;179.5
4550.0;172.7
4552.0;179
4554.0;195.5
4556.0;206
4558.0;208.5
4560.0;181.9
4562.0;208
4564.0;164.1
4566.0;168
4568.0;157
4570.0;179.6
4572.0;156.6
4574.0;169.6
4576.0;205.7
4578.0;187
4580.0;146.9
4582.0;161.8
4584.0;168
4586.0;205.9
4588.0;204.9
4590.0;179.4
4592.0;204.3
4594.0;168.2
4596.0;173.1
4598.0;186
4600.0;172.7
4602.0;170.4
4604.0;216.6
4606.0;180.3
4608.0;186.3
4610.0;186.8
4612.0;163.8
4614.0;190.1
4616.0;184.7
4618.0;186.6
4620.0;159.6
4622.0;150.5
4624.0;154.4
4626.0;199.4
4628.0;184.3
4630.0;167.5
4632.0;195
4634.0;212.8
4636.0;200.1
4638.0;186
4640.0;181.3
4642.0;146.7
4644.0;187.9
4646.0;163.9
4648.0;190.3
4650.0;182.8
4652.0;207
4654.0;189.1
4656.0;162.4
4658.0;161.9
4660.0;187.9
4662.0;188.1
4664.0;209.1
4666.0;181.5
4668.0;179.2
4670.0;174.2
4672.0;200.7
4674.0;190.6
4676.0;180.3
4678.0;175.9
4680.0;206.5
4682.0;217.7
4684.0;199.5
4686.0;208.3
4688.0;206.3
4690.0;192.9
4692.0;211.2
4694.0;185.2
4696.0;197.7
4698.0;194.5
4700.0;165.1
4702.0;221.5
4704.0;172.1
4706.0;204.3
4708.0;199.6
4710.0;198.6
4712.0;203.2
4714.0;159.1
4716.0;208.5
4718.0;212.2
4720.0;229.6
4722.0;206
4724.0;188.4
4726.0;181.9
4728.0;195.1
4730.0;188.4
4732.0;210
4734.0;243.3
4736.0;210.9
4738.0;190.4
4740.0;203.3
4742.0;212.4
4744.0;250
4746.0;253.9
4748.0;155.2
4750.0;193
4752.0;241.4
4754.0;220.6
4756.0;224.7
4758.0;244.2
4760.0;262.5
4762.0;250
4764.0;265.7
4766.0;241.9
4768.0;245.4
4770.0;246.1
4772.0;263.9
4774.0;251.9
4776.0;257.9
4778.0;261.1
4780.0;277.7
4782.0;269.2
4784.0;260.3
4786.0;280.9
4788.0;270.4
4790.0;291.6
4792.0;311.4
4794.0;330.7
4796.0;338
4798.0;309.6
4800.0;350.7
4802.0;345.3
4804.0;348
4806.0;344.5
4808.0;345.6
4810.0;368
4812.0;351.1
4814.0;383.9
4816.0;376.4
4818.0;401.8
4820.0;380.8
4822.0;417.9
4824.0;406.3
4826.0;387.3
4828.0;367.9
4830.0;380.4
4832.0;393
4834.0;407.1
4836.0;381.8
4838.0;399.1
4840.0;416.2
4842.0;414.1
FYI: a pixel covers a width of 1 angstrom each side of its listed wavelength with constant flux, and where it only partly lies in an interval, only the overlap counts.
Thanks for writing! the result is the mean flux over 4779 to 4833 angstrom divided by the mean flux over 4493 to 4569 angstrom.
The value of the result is 1.86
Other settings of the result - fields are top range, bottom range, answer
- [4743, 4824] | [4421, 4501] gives 1.50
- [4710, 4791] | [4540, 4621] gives 1.27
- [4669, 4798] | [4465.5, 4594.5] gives 1.21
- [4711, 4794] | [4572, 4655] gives 1.29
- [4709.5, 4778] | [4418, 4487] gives 1.11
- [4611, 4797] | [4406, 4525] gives 1.06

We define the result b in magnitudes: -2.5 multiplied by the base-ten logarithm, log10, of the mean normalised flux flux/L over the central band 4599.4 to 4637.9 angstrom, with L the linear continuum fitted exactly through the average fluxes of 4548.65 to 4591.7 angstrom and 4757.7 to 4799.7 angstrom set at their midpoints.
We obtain 0.12 mag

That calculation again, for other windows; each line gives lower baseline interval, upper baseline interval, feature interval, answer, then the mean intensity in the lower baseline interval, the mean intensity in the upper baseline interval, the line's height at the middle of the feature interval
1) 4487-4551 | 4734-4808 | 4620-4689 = 0.22 mag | 185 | 264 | 227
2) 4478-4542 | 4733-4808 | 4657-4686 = 0.23 mag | 186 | 264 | 234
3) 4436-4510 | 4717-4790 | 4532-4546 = 0.13 mag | 193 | 233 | 202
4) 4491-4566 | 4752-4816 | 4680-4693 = 0.21 mag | 186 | 291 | 251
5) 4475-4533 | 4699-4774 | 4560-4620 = 0.11 mag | 188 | 216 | 199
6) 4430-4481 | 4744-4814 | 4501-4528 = 0.12 mag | 198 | 280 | 213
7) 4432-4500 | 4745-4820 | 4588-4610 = 0.26 mag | 194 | 289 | 234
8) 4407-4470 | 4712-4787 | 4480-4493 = 0.14 mag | 207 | 228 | 210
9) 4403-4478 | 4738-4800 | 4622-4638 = 0.26 mag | 206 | 257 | 235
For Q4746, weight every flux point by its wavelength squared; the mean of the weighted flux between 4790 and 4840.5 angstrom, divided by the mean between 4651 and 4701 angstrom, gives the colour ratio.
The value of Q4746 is 2.0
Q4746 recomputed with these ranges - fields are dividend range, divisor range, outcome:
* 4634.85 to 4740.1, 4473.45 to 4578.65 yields 1.12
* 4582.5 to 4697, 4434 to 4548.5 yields 1.04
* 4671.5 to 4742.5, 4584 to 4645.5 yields 1.14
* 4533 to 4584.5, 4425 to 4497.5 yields 0.96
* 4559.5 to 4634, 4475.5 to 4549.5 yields 1.00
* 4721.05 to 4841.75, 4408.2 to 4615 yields 1.72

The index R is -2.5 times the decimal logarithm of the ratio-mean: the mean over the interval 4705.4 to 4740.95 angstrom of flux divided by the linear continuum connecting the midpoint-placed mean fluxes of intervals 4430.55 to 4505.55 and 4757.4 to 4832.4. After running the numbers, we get 0.40 mag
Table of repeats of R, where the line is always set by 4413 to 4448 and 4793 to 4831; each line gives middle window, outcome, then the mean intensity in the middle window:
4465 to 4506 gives 0.20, 190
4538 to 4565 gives 0.35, 186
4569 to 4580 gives 0.44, 177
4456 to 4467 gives 0.12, 195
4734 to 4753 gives 0.49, 214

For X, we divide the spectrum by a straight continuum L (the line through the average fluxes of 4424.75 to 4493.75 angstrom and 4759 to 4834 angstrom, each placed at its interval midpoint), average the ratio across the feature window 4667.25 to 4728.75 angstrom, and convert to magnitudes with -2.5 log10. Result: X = 0.405 mag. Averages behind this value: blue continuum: 195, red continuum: 321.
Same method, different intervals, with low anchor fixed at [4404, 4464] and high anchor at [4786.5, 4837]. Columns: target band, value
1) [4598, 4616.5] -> 0.45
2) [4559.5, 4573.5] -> 0.44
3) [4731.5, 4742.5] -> 0.48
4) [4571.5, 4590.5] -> 0.43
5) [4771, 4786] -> 0.29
